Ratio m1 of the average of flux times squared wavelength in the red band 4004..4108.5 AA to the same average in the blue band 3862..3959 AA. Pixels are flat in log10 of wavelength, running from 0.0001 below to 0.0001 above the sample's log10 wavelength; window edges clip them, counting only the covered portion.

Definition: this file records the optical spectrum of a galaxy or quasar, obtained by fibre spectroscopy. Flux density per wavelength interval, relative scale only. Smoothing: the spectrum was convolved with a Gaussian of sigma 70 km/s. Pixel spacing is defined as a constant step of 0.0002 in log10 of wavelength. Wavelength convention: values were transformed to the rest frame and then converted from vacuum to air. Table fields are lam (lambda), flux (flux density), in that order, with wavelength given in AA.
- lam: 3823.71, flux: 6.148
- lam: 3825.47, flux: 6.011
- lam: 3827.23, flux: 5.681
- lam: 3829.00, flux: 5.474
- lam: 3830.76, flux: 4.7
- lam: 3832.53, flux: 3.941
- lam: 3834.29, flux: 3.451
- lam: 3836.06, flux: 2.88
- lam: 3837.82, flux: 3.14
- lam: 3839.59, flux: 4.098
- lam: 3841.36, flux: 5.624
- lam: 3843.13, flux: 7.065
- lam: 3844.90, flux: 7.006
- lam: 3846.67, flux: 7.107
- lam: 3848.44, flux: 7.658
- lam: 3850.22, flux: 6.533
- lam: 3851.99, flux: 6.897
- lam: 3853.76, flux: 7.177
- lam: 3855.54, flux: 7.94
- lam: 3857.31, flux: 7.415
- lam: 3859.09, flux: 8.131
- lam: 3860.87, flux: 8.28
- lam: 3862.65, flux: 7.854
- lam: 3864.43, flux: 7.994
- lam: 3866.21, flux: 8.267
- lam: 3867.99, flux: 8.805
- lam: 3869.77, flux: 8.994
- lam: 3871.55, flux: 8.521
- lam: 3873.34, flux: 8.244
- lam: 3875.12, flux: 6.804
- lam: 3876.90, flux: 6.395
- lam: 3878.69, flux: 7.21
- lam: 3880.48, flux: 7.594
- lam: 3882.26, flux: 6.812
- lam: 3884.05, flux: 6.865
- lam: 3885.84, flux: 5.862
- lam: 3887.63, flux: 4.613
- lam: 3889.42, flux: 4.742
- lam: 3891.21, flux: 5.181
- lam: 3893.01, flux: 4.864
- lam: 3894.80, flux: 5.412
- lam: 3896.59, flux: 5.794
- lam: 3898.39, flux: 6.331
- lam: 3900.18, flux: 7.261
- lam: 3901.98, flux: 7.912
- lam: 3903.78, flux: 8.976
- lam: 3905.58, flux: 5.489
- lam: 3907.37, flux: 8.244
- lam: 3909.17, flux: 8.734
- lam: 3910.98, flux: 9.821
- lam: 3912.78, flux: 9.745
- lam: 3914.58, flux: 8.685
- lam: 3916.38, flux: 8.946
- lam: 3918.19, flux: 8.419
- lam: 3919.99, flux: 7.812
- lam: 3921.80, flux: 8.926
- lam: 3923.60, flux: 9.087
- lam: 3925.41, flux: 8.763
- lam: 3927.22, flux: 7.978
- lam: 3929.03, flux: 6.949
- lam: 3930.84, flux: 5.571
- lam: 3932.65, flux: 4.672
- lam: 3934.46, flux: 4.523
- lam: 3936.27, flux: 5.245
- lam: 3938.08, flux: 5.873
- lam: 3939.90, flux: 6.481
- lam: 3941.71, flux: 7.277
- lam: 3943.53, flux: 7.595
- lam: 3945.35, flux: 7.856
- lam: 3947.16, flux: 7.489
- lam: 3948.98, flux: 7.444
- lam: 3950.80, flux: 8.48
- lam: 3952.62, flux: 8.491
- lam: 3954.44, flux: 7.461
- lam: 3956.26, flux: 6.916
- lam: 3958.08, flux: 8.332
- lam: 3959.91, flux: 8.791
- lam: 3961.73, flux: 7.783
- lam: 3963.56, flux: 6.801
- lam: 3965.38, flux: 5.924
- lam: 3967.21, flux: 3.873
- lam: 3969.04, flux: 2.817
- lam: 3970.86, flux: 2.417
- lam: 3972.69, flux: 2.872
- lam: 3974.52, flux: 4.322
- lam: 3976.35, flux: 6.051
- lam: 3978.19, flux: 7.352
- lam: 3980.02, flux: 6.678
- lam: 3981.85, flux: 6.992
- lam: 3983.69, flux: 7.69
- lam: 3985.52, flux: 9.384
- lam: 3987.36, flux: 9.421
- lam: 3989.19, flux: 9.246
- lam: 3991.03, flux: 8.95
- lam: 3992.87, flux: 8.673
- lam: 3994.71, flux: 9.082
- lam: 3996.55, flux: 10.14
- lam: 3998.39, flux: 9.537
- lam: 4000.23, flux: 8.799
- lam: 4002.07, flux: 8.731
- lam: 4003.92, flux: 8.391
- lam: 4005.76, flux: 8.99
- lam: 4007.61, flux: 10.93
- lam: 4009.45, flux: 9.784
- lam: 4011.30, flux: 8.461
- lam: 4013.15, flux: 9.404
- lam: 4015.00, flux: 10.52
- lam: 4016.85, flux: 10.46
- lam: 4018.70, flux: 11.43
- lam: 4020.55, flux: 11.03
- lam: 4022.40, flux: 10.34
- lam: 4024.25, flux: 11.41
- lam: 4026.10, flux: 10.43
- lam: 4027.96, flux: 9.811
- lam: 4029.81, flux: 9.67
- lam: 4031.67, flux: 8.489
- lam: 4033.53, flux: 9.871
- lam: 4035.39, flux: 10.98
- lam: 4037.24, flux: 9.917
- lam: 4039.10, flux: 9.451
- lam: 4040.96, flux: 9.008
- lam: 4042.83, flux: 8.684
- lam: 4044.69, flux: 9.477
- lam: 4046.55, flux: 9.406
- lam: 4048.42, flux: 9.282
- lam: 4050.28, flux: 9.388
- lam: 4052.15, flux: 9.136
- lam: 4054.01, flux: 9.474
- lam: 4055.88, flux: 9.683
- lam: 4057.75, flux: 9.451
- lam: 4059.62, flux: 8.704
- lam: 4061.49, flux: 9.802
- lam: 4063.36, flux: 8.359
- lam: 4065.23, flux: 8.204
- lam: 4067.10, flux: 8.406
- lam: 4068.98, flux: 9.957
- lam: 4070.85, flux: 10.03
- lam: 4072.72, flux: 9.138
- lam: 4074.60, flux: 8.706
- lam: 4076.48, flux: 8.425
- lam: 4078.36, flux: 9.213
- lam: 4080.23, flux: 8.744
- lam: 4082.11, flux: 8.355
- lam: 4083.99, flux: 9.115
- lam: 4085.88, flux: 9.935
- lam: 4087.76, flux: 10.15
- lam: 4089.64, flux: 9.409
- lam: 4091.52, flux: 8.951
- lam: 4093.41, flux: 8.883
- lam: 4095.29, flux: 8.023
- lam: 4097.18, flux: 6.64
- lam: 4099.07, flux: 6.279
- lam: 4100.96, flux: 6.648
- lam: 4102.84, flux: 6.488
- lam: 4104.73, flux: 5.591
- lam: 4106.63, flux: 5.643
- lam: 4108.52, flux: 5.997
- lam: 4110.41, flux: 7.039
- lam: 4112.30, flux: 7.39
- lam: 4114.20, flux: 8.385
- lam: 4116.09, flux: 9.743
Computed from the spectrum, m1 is 1.34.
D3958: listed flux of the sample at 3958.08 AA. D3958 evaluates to 8.332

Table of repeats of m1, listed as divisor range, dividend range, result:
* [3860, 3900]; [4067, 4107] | 1.34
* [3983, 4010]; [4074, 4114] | 0.90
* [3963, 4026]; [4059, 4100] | 1.12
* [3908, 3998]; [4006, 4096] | 1.36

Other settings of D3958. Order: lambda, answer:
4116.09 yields 9.743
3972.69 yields 2.872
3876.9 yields 6.395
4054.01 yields 9.474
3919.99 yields 7.812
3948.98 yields 7.444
